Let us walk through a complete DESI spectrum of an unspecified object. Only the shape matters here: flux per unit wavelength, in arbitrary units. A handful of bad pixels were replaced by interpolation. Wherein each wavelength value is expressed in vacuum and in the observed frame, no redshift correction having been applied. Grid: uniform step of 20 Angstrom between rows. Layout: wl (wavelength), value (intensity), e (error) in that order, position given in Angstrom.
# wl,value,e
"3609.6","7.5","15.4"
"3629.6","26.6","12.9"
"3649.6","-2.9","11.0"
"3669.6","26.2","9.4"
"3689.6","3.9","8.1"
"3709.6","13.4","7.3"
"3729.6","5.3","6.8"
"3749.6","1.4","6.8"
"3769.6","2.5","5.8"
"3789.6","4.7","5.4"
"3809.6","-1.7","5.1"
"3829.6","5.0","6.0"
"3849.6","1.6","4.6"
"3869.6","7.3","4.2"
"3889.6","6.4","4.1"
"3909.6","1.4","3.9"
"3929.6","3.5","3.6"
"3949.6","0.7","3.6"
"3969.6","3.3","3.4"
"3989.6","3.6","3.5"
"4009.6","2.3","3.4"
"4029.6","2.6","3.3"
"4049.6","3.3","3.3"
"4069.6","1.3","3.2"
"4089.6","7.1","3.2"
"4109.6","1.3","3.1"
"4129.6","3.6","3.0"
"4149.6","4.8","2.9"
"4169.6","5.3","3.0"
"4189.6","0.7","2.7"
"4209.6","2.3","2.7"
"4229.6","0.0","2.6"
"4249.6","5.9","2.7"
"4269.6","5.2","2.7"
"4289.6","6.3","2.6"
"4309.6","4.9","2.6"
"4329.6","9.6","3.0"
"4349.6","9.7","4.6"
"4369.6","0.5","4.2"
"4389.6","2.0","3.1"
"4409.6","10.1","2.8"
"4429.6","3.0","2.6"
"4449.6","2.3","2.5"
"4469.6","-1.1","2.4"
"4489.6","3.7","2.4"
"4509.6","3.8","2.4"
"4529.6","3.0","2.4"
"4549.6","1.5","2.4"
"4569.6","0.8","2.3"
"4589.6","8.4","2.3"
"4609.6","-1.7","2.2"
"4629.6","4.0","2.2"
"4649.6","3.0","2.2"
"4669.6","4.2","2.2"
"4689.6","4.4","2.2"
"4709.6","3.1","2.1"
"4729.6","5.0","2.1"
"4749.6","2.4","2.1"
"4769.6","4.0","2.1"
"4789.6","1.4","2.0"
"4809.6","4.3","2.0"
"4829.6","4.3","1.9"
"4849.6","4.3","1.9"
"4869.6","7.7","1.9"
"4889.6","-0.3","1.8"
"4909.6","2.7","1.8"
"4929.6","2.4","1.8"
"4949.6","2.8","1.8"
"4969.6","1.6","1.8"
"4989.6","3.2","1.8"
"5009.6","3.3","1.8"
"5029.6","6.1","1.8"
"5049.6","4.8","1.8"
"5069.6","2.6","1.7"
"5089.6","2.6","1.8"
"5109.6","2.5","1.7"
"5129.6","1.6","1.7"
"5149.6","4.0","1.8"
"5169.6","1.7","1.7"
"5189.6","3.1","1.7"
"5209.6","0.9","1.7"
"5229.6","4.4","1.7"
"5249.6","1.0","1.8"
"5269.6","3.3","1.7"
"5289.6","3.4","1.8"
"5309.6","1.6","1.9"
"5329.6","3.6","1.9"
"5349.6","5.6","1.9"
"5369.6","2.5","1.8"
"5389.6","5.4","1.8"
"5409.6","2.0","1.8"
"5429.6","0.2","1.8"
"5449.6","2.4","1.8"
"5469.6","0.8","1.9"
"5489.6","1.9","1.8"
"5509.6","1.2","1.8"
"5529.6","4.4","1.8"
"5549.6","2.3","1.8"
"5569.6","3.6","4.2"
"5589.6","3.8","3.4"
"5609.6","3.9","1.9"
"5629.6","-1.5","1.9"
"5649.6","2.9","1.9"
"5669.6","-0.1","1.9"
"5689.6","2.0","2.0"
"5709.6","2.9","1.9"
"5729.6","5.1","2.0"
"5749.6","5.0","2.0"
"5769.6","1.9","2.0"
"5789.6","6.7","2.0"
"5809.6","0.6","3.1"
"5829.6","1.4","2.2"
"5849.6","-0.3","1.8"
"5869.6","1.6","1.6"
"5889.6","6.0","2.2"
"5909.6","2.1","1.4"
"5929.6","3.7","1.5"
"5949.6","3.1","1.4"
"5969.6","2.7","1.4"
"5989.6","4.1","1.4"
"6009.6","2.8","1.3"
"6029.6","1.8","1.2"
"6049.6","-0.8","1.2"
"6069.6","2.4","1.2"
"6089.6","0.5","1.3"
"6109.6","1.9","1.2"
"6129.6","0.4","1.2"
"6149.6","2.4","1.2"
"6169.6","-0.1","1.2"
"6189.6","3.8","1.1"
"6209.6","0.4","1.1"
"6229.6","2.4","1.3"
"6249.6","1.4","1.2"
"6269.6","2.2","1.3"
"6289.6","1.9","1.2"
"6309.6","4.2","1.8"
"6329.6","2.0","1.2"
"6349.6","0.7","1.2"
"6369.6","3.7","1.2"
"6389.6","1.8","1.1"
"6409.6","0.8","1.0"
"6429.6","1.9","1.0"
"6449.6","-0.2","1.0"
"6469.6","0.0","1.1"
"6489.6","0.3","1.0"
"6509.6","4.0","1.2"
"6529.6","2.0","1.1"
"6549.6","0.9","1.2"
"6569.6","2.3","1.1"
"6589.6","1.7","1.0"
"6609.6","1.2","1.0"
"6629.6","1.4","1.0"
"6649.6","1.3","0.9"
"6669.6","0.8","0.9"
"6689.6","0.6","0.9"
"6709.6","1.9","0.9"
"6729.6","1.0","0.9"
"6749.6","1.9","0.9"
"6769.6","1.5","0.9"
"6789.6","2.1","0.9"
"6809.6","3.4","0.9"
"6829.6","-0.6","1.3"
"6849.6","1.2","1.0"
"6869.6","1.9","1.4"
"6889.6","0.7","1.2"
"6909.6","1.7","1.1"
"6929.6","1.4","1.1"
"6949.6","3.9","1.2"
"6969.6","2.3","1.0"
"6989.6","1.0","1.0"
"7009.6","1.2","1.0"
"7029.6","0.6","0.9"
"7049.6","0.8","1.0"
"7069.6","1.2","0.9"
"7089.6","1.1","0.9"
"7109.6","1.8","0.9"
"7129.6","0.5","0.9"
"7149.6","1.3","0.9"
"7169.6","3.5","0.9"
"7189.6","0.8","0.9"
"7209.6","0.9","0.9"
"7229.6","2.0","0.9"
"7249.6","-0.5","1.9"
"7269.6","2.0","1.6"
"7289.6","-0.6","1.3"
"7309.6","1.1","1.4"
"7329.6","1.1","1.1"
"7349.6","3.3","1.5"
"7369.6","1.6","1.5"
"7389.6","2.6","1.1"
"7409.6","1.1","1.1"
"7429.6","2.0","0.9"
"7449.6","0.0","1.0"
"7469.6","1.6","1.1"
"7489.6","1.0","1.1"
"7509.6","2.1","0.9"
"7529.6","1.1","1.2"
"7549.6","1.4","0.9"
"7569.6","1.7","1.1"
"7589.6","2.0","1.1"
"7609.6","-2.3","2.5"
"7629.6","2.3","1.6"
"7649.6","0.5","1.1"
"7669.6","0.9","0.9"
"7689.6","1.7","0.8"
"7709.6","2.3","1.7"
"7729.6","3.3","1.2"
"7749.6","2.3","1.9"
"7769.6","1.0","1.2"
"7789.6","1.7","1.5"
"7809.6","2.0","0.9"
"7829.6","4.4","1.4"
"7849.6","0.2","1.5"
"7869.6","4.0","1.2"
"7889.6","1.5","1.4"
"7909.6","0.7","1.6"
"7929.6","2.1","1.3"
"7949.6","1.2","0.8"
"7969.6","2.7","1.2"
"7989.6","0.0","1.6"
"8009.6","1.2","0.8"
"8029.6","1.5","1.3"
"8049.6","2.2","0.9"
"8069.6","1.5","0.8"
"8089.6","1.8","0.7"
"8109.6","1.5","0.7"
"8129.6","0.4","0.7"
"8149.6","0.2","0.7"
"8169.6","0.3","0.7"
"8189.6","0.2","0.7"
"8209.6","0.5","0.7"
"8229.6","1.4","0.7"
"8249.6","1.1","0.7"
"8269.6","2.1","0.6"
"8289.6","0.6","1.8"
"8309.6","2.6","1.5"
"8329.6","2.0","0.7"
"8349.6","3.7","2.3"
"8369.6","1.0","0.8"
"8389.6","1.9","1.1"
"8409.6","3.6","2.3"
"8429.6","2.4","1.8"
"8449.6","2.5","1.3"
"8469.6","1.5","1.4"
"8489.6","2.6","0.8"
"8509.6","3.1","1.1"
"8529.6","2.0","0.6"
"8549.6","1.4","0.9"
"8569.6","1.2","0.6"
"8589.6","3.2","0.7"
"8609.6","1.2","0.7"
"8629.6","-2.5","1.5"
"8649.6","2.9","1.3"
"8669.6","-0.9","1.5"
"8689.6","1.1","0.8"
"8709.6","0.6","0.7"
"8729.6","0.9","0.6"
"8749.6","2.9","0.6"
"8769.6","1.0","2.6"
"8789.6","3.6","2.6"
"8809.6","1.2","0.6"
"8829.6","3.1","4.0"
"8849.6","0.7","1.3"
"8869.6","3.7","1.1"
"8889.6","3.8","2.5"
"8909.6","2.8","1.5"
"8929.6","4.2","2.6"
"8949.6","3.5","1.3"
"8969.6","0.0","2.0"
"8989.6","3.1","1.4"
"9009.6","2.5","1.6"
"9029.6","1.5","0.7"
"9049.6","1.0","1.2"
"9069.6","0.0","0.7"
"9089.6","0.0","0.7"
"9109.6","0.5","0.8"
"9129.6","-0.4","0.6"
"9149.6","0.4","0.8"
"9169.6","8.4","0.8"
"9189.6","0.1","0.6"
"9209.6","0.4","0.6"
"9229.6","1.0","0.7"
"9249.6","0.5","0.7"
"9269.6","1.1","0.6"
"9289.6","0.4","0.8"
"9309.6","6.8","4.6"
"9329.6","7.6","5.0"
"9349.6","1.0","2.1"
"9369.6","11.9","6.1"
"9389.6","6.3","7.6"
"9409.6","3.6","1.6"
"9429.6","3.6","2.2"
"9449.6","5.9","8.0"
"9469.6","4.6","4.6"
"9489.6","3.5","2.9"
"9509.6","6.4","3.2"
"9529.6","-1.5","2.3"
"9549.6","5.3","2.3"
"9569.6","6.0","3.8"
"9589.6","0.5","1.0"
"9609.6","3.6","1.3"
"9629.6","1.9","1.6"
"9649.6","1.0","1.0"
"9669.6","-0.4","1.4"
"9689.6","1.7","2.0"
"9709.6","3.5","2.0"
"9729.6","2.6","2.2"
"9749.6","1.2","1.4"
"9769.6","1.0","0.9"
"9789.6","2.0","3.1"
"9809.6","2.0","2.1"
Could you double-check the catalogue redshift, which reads 1.46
